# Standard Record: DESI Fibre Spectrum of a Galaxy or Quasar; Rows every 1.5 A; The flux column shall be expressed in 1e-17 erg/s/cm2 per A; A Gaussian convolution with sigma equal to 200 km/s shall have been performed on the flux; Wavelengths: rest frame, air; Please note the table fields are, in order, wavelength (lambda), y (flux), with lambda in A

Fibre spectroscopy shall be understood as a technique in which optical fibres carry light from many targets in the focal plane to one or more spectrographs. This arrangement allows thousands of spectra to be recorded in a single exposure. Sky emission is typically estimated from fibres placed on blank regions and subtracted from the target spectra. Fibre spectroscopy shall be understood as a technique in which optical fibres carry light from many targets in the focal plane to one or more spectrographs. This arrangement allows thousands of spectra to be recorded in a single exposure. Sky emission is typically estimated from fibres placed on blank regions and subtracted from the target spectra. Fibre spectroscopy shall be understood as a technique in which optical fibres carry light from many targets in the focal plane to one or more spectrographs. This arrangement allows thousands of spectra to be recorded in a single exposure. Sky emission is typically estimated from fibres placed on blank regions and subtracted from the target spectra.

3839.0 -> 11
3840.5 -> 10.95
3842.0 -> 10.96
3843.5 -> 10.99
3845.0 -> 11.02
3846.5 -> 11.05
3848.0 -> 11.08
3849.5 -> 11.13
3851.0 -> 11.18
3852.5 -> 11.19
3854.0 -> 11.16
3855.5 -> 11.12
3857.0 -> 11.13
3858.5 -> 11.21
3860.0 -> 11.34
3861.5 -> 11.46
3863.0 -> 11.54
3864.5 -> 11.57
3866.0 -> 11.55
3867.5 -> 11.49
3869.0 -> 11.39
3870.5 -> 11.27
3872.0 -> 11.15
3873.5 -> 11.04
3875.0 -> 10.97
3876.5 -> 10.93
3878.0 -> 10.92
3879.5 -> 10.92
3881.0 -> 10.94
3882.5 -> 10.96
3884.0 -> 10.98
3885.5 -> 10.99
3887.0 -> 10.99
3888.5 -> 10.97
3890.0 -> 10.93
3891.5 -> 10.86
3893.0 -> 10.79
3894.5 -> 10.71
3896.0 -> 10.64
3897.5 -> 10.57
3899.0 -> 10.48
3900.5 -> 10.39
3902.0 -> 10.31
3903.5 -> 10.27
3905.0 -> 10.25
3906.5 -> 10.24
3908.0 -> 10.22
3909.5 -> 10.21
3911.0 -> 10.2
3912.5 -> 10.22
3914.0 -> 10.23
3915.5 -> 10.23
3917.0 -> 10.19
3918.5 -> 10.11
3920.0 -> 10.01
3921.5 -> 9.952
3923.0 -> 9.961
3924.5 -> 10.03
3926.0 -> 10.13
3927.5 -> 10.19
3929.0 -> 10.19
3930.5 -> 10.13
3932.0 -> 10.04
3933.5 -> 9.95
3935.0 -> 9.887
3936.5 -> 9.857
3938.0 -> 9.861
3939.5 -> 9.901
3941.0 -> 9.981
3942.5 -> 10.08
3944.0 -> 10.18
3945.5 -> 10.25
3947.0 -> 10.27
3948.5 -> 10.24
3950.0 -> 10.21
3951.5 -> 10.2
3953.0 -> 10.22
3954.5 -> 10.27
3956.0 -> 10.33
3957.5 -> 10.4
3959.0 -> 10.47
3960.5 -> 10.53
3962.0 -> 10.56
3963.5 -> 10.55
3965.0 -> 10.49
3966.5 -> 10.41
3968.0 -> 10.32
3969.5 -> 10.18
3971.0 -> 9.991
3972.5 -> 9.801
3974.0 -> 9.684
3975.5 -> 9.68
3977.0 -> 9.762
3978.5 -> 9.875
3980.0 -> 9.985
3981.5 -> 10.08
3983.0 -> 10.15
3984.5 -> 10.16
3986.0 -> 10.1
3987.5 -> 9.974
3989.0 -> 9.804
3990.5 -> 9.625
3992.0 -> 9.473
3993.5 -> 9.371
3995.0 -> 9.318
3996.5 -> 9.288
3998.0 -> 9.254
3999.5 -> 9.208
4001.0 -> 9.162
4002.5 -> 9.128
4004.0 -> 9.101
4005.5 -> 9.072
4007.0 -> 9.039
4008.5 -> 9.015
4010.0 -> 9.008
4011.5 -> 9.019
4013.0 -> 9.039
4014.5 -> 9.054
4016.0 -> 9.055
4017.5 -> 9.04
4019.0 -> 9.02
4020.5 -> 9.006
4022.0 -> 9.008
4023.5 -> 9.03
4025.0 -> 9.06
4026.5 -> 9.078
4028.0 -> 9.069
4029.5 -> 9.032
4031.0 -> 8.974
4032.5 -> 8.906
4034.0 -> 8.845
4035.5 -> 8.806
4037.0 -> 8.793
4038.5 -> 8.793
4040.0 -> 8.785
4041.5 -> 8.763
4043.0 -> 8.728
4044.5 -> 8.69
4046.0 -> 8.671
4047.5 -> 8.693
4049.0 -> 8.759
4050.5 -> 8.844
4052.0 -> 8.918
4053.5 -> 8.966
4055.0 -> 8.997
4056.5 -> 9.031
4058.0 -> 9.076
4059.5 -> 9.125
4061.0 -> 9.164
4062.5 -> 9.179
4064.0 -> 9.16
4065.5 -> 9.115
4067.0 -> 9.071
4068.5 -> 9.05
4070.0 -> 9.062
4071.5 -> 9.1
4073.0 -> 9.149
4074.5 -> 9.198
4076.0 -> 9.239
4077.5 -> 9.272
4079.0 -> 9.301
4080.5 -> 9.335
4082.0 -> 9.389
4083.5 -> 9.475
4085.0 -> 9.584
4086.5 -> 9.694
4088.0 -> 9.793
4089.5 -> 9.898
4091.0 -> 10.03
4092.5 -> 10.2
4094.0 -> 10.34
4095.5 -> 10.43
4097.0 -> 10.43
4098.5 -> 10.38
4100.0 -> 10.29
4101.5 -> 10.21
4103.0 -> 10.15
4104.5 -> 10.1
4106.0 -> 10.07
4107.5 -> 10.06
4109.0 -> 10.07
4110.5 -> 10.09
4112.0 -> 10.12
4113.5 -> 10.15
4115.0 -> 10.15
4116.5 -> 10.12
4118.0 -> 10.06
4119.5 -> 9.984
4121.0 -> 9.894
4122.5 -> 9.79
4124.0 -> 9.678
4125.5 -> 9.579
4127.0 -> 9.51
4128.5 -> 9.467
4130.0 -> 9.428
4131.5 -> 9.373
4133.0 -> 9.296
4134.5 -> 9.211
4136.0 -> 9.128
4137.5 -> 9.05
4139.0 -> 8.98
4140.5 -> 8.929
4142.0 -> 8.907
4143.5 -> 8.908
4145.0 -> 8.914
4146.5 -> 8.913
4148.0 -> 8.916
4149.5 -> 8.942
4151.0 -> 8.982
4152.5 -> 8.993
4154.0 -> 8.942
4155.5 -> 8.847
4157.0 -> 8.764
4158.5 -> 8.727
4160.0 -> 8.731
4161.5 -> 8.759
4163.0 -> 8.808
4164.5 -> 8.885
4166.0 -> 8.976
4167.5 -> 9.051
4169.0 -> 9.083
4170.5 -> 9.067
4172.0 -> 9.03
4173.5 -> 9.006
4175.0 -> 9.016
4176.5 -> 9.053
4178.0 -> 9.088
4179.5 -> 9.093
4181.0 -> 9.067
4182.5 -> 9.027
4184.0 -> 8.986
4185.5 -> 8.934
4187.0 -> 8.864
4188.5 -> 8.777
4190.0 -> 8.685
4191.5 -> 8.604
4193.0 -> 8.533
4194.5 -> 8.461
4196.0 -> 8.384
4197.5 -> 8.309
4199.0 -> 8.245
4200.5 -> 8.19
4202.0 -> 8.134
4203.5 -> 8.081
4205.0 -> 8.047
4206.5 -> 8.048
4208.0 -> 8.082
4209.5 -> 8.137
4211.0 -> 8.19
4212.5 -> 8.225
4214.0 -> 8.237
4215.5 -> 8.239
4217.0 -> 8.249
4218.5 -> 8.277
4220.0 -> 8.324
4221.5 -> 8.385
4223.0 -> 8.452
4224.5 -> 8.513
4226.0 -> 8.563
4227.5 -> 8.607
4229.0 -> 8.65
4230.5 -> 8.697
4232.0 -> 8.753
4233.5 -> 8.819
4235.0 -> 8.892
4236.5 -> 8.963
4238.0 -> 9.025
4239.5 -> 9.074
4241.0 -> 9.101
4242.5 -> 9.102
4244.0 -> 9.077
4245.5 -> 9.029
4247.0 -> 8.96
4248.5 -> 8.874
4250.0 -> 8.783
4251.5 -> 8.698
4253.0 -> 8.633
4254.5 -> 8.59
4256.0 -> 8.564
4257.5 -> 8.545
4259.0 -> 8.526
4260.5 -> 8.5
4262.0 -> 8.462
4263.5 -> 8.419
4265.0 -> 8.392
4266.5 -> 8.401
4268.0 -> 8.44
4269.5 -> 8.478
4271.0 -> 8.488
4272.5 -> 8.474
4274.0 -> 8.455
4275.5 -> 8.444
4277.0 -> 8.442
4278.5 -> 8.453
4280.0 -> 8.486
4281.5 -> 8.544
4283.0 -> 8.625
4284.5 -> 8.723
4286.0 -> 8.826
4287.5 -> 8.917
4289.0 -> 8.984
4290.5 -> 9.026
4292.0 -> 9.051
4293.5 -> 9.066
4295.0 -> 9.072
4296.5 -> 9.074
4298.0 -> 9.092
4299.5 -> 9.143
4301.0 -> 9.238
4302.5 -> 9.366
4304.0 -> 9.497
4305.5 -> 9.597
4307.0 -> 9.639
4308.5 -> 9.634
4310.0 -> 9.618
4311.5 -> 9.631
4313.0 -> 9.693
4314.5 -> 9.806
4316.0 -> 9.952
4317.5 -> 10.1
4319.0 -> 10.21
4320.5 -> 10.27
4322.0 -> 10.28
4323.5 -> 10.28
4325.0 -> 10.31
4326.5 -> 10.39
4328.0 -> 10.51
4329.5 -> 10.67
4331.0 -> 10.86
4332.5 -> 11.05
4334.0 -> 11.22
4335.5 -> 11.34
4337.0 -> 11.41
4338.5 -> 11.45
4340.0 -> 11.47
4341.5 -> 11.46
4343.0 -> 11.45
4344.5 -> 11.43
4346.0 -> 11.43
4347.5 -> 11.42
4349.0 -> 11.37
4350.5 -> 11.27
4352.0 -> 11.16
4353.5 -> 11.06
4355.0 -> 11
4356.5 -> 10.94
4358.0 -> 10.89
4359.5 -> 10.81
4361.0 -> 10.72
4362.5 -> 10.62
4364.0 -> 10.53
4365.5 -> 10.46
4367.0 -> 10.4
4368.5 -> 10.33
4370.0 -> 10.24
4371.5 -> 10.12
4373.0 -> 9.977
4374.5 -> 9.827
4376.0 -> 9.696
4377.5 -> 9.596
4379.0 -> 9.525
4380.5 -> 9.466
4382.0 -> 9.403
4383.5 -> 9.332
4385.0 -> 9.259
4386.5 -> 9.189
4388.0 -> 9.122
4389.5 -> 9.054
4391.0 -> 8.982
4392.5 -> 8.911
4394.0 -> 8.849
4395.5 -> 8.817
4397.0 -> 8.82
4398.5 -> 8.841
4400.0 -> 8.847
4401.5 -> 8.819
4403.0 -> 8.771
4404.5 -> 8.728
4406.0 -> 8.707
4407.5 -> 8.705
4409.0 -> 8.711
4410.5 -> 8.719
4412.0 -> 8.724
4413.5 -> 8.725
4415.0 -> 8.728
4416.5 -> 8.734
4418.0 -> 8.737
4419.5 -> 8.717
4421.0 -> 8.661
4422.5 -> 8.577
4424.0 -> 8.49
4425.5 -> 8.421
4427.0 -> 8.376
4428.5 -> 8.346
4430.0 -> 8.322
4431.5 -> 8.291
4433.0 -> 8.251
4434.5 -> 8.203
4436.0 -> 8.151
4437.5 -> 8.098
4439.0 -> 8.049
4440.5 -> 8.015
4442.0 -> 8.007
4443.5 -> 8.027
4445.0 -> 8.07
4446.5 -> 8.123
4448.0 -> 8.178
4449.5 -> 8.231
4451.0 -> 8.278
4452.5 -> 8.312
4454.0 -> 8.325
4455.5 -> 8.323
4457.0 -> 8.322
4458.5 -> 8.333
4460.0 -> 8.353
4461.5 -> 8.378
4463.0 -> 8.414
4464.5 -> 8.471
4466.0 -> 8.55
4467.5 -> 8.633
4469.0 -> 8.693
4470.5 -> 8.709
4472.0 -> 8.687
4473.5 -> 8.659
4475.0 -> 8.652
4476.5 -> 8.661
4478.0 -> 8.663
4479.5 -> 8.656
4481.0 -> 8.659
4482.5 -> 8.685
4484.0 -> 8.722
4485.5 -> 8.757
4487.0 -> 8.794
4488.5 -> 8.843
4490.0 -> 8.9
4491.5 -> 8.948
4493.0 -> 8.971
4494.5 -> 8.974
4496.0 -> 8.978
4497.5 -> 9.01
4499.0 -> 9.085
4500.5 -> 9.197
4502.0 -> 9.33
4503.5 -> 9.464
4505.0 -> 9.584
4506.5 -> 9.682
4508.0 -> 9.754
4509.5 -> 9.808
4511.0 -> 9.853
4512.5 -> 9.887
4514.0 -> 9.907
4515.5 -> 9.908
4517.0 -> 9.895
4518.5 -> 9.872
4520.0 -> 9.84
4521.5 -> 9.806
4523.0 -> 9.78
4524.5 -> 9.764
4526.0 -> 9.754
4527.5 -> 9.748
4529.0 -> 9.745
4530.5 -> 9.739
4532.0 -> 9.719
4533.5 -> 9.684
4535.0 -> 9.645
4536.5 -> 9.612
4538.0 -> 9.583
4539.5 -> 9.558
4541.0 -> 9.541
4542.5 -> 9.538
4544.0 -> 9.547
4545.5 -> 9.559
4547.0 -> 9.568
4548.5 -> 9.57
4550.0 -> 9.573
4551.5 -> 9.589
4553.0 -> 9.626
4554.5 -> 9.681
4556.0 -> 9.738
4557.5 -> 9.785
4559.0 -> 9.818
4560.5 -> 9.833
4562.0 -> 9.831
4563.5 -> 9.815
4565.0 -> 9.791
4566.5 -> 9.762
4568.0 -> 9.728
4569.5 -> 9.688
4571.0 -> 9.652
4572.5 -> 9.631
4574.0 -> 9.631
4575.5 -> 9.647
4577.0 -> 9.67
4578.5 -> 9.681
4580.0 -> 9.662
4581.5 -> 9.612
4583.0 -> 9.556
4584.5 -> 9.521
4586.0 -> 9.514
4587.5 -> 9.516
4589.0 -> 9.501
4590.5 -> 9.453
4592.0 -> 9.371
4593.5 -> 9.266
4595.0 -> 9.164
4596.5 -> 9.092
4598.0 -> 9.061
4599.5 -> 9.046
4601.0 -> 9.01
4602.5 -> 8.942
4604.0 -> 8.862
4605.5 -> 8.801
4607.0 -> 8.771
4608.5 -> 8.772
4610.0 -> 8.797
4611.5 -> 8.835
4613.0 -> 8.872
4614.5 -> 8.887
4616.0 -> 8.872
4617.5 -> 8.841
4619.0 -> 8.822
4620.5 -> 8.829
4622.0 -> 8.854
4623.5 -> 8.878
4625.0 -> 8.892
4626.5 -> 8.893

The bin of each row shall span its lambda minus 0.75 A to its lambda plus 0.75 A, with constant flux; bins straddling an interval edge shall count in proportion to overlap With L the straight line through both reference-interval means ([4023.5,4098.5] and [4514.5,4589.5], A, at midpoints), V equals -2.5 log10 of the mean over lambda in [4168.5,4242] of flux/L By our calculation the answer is 0.09 mag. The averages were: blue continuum 9.22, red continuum 9.68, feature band 8.62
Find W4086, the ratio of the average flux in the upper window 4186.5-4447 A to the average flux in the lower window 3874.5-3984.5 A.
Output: 0.89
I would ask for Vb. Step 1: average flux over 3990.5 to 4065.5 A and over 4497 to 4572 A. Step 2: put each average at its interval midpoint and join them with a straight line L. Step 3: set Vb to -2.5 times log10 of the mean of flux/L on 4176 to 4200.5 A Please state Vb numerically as 0.06 mag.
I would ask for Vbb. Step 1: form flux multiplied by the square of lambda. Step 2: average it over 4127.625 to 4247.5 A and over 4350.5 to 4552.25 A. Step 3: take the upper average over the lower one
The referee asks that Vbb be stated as 1.18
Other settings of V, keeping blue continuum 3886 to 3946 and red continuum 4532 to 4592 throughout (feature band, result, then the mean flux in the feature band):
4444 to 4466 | 0.17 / 8.3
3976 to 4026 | 0.09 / 9.37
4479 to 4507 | 0.08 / 9.01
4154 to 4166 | 0.14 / 8.81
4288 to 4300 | 0.10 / 9.06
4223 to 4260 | 0.14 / 8.78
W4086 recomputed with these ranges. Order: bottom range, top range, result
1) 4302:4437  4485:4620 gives 0.97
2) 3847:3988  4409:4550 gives 0.85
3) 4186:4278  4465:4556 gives 1.09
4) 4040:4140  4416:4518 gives 0.92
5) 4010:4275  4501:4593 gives 1.07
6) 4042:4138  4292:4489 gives 0.98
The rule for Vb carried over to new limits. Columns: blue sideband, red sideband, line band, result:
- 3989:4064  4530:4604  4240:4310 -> 0.05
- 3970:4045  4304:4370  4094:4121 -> -0.05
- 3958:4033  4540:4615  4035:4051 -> 0.09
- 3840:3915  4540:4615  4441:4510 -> 0.11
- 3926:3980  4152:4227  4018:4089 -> 0.05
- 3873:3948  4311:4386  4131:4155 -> 0.16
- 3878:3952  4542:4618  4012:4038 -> 0.14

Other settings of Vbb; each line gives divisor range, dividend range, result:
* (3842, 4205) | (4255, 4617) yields 1.17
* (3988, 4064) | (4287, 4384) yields 1.31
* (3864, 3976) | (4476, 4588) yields 1.22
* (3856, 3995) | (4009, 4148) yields 0.97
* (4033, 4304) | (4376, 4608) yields 1.17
